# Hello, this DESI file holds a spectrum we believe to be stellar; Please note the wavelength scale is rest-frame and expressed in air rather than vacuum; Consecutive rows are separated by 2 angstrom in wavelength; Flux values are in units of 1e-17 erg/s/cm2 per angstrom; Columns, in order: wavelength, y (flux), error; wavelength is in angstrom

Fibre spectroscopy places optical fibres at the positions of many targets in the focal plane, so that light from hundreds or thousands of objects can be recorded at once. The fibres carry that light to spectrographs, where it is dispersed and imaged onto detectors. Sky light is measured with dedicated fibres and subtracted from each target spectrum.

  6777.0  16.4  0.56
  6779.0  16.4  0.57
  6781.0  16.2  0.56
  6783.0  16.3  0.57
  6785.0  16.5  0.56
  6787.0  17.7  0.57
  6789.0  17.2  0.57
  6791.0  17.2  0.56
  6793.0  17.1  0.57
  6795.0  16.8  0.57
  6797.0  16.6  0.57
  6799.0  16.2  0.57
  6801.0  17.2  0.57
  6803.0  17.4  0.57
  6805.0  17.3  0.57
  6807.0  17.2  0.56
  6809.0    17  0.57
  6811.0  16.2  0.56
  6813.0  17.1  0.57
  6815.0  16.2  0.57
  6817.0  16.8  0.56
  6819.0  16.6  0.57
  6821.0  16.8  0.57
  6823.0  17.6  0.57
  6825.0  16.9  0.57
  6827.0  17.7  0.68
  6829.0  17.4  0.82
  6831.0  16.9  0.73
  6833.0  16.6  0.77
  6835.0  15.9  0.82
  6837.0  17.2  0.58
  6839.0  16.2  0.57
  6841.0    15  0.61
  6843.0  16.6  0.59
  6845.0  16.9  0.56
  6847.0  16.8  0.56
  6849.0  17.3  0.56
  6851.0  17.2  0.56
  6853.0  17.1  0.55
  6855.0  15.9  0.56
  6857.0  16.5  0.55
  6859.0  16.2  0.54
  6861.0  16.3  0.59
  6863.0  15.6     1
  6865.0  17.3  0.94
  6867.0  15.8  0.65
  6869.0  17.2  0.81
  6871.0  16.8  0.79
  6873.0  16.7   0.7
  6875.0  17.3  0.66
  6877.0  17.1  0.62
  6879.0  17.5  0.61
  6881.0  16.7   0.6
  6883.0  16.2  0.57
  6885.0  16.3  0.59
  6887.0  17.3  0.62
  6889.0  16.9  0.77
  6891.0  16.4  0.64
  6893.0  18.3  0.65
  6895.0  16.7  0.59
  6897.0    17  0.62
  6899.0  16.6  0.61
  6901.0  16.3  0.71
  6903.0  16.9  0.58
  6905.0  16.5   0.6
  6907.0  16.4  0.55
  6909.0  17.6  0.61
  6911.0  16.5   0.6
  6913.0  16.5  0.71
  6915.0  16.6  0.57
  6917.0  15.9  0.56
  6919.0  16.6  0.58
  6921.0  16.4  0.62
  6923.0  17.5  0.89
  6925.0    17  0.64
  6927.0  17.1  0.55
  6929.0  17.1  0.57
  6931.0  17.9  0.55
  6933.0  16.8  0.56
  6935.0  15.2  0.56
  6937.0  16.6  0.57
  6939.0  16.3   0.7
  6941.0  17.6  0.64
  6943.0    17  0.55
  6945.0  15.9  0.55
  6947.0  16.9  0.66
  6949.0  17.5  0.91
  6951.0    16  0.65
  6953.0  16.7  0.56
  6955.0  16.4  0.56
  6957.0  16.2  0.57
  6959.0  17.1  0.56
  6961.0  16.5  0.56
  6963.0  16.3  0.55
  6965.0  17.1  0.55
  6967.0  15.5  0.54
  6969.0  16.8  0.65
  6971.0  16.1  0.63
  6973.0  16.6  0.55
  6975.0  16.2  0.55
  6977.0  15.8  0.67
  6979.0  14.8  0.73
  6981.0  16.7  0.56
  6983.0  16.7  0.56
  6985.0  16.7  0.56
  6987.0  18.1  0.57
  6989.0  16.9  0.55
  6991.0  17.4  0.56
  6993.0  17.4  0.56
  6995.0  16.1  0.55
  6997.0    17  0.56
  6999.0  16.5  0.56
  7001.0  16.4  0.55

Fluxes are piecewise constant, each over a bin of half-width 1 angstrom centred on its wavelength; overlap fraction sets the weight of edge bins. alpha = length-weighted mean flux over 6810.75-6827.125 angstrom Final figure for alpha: 16.9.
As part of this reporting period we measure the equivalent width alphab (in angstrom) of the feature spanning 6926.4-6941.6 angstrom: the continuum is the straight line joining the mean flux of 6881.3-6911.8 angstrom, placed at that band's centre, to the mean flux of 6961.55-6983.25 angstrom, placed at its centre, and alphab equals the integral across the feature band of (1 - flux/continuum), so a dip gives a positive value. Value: -0.3 angstrom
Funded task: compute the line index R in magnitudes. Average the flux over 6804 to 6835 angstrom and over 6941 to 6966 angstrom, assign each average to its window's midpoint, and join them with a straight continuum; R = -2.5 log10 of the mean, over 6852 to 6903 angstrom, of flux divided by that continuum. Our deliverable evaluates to 0.01 mag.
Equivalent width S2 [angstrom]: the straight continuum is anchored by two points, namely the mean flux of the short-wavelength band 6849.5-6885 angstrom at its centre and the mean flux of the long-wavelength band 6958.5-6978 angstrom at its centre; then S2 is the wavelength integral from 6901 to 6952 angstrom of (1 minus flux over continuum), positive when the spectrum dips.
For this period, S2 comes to -0.7 angstrom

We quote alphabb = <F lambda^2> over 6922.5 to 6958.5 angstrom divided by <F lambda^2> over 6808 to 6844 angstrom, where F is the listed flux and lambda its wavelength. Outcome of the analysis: 1.04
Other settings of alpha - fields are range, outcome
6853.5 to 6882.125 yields 16.6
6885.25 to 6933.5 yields 16.9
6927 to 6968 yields 16.6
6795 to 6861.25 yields 16.8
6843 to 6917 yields 16.7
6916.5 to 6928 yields 16.8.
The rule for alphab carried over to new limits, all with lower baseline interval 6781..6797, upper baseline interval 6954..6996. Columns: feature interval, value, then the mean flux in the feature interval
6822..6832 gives -0.3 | 17.3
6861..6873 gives 0.2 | 16.5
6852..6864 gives 0.4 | 16.3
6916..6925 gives 0.0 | 16.6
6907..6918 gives 0.0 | 16.6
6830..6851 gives 0.3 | 16.6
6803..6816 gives 0.0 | 16.9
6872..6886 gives -0.1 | 16.8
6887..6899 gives -0.2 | 17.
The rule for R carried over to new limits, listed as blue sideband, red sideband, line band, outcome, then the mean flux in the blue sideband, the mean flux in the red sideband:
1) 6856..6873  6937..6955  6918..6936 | -0.012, 16.5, 16.7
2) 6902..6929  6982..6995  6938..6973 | 0.024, 16.7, 17.1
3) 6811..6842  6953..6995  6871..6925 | -0.011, 16.7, 16.6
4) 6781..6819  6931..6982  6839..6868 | 0.018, 16.9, 16.5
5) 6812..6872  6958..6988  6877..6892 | -0.011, 16.7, 16.5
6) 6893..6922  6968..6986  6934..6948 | -0.002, 16.7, 16.3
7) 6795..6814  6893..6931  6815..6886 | 0.010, 16.9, 16.8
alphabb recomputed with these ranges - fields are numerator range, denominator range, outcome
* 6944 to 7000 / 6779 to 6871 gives 1.03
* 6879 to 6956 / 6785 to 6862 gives 1.02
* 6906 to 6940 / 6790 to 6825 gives 1.02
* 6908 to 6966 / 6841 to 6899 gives 1.02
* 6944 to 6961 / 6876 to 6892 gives 1.01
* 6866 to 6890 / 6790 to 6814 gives 1.01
